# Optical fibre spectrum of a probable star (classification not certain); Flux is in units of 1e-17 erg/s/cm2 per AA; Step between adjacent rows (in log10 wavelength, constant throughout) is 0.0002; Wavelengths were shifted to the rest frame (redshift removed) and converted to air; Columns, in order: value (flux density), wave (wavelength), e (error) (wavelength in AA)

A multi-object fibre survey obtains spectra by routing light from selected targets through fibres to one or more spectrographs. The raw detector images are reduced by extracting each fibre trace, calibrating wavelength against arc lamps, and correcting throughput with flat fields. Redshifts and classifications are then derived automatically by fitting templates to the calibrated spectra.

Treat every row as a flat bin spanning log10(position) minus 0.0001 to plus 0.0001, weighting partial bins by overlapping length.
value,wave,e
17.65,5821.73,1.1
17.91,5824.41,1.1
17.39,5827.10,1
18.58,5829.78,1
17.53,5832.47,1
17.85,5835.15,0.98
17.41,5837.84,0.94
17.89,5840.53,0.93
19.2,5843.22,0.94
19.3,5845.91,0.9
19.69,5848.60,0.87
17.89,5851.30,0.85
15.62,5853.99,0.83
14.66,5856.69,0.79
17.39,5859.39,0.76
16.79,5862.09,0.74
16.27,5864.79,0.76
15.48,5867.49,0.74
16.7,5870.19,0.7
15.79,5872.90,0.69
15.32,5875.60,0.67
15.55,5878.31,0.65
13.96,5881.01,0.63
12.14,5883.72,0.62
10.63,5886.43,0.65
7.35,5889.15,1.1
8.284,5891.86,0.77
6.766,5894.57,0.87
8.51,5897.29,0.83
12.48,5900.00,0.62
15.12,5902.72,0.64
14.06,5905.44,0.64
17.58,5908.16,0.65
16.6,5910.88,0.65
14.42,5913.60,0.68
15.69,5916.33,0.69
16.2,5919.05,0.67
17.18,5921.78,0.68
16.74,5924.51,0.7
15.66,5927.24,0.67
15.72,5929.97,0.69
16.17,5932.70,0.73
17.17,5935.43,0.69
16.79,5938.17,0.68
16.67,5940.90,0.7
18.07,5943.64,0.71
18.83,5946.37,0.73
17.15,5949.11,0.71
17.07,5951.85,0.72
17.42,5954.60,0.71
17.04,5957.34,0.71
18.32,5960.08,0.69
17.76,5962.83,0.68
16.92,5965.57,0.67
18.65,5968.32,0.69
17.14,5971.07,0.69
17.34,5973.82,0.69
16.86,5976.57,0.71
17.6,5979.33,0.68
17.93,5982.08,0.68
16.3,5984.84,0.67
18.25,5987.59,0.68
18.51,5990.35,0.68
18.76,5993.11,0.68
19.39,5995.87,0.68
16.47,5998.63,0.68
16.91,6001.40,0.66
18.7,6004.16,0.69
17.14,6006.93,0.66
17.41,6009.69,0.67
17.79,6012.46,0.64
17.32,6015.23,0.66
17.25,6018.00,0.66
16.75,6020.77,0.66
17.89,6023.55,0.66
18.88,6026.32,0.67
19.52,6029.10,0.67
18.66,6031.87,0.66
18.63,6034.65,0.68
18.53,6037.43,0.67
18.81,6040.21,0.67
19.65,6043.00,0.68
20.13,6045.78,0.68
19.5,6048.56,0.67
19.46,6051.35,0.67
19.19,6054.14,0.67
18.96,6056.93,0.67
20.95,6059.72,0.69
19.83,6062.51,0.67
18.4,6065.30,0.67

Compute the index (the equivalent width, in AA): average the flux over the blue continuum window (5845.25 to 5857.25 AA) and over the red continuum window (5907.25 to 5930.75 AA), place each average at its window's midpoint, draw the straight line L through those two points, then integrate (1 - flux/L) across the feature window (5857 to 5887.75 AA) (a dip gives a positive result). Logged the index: 3.6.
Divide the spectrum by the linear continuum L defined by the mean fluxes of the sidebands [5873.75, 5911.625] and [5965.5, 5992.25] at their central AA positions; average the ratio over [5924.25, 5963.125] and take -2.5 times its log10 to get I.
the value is -0.11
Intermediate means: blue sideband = 12.4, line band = 17.1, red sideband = 17.6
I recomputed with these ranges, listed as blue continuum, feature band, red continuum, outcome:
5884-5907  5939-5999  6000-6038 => -0.19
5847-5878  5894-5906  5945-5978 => 0.42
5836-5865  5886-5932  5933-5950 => 0.27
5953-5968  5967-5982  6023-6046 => 0.02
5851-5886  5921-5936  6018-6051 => 0.02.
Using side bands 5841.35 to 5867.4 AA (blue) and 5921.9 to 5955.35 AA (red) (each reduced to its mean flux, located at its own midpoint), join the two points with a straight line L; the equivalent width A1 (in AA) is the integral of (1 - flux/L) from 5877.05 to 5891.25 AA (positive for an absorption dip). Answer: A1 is 4.5 AA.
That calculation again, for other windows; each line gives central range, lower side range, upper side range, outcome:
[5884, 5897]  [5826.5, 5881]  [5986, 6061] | 6.6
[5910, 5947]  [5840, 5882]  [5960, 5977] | 1.6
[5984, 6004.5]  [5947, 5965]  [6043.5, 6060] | 0.5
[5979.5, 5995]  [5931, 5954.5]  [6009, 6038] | -0.2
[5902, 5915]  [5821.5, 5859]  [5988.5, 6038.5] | 1.7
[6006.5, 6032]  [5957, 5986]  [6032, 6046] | 1.0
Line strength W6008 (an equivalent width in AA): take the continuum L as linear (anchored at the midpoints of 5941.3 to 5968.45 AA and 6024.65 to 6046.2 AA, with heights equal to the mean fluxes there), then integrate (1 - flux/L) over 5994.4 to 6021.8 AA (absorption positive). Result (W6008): 1.5 AA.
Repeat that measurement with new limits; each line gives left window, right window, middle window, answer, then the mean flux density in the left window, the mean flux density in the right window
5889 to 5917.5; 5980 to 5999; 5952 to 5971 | -1.57 AA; 12.6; 18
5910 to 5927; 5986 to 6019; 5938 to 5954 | -0.79 AA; 16.1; 17.8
